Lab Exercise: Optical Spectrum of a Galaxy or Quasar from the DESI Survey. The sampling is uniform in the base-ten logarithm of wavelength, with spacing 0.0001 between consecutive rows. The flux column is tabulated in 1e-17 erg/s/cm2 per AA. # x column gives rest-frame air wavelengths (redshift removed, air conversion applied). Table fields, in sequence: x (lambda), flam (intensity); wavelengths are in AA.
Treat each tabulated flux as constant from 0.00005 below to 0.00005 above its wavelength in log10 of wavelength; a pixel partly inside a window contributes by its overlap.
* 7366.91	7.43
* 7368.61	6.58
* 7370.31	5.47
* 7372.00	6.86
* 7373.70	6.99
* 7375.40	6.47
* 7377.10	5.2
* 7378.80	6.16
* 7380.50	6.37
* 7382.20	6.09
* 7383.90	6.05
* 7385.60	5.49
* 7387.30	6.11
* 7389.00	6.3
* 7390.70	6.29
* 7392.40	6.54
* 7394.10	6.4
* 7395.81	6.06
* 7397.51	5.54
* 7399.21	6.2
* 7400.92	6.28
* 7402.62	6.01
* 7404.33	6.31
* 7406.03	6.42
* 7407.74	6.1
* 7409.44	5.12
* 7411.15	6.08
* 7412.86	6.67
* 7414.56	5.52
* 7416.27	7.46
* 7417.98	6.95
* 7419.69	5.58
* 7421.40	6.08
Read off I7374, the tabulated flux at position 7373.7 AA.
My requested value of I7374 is 6.99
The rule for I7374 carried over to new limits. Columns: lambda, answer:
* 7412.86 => 6.67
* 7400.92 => 6.28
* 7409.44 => 5.12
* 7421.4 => 6.08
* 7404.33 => 6.31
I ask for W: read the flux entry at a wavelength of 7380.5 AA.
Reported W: 6.37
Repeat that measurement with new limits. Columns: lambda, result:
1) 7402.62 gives 6.01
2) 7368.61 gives 6.58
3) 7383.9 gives 6.05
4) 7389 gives 6.3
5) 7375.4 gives 6.47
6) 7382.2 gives 6.09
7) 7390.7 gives 6.29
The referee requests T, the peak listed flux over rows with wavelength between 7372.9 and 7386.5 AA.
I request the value 6.99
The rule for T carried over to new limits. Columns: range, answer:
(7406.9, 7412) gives 6.1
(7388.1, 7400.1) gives 6.54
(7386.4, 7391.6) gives 6.3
